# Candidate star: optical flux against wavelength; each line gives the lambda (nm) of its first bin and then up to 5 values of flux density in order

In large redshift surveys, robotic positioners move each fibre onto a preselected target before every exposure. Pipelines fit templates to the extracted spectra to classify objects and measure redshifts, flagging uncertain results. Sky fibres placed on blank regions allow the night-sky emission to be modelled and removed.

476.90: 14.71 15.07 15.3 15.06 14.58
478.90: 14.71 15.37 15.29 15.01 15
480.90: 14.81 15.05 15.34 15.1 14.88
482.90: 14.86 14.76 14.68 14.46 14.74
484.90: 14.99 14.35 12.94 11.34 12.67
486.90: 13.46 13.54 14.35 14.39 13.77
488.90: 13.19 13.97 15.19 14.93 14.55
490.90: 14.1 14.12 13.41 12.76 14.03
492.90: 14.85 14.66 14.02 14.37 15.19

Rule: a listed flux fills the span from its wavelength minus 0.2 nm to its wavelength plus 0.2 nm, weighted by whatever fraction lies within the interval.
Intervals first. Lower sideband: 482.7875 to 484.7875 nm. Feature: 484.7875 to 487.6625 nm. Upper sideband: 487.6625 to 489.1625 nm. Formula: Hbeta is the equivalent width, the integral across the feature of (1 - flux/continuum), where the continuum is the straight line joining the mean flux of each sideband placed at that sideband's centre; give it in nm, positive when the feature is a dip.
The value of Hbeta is 0.19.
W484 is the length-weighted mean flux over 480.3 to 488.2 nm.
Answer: 14.3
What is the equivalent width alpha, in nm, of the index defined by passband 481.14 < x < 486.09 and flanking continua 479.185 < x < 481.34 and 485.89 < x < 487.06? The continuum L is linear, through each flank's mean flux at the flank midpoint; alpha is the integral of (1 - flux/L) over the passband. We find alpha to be -0.32 nm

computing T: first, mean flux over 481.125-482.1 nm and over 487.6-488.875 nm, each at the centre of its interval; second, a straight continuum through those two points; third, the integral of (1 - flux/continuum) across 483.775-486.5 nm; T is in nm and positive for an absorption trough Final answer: 0.15 nm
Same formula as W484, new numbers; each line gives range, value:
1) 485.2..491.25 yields 13.8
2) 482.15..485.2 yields 14.8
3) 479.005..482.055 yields 15.1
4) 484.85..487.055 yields 13.2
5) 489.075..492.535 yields 14.1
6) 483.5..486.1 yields 14.1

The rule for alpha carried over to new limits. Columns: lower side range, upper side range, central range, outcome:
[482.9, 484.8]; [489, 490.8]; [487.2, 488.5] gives 0.05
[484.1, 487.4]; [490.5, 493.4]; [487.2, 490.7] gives -0.11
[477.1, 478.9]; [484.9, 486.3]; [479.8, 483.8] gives -0.25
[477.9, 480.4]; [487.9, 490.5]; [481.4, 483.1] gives -0.03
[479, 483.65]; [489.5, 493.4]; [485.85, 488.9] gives 0.25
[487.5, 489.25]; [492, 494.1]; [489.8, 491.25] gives -0.05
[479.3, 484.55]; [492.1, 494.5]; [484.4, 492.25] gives 0.41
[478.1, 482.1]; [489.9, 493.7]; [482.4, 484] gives 0.00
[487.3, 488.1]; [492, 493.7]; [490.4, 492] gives 0.02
